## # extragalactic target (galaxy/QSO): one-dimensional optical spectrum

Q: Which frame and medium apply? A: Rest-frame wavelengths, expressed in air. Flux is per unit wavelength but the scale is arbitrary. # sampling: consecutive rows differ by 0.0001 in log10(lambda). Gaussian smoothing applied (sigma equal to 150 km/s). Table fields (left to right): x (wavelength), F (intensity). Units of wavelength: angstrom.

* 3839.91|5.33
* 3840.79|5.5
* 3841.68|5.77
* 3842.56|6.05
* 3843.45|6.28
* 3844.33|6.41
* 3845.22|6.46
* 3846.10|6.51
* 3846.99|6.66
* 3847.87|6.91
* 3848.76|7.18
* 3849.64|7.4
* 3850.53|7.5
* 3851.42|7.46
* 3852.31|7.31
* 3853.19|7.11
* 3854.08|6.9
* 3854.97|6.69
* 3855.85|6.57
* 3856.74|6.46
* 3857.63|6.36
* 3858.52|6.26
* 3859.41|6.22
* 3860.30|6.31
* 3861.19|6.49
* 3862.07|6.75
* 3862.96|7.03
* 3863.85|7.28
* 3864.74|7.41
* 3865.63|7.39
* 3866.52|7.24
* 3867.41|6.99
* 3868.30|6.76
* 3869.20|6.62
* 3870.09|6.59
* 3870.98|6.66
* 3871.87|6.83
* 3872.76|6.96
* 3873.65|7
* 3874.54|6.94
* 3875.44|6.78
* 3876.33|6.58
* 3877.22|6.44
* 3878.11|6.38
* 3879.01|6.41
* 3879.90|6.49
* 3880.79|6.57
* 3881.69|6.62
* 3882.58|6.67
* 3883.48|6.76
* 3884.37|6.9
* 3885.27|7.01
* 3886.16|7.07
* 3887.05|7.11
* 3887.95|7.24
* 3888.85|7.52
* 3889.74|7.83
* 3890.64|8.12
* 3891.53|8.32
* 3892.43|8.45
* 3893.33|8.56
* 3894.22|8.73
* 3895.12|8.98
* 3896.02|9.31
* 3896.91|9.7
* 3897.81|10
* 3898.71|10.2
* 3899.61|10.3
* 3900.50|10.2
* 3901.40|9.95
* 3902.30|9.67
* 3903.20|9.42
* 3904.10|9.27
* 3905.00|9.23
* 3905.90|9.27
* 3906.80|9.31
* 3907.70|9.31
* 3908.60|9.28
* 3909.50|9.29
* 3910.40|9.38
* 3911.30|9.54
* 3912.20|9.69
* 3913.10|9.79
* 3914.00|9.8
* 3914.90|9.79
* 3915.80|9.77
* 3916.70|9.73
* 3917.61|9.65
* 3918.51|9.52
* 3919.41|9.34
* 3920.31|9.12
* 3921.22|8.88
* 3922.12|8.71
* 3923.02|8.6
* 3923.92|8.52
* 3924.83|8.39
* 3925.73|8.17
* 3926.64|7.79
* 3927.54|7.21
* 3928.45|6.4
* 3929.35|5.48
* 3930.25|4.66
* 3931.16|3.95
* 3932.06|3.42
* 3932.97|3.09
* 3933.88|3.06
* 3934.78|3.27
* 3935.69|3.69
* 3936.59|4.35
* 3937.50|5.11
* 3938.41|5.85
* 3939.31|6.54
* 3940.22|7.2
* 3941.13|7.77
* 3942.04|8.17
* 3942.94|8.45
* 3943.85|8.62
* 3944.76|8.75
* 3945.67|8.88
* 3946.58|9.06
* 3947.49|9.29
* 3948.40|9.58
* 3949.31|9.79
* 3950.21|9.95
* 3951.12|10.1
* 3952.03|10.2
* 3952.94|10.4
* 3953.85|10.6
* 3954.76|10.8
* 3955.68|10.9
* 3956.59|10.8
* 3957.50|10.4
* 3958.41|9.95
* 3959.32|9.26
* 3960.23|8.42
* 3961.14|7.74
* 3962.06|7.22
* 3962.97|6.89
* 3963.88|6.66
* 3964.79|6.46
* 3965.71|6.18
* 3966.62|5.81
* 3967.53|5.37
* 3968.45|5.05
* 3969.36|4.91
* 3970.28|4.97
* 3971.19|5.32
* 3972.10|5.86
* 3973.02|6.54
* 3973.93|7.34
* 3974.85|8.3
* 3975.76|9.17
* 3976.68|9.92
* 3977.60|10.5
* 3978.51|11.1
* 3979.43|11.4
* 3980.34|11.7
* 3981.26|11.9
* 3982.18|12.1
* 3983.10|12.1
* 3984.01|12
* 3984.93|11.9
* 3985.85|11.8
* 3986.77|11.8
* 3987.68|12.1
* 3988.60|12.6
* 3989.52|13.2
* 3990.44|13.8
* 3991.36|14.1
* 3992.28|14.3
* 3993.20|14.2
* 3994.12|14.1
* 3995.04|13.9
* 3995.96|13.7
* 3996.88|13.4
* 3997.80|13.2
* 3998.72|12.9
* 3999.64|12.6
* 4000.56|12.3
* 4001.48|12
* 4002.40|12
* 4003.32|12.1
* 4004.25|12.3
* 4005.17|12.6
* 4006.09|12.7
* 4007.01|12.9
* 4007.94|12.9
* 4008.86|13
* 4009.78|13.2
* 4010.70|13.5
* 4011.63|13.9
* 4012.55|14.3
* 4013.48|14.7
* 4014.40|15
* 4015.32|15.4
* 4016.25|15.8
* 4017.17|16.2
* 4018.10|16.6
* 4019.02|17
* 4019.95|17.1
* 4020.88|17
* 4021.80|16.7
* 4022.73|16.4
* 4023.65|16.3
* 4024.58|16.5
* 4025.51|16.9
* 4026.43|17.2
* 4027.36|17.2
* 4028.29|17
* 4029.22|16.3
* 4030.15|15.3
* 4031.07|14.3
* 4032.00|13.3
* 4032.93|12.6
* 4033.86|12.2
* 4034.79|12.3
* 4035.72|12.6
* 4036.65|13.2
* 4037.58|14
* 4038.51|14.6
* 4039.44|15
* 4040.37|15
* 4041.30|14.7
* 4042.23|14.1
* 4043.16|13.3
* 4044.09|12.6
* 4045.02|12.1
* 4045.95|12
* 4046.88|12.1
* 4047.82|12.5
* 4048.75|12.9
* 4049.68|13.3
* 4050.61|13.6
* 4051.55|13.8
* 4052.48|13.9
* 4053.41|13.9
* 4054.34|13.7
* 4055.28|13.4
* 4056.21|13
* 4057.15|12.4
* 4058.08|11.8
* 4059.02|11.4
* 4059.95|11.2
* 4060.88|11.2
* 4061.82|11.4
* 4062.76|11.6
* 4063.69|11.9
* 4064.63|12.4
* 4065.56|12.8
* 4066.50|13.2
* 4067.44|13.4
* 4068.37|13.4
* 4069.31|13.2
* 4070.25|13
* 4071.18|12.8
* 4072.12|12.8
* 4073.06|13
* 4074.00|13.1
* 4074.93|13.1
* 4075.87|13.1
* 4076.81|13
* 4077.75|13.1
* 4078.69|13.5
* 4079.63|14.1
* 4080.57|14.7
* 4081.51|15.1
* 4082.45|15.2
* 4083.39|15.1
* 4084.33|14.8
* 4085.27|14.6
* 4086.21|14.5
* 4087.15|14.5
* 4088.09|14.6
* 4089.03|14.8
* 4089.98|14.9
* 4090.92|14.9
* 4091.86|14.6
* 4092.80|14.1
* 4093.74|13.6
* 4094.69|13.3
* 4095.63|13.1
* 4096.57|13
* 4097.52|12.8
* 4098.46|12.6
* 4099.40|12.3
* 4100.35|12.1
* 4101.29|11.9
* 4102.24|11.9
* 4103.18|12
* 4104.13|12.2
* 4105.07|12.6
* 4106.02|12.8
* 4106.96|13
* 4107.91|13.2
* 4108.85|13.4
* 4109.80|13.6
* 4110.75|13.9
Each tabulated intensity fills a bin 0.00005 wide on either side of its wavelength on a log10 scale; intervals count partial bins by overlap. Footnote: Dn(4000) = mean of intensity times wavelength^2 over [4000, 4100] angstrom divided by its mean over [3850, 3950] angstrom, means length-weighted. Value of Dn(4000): 1.94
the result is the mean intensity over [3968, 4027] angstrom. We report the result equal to 12.7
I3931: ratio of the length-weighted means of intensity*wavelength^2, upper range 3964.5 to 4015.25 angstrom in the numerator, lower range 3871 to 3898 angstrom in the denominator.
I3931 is 1.60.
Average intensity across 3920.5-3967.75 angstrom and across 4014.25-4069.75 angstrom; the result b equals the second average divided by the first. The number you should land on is 1.84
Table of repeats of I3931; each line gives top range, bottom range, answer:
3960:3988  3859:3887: 1.34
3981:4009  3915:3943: 1.92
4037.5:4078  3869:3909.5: 1.76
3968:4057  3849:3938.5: 1.83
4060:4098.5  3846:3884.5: 2.21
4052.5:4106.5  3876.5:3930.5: 1.71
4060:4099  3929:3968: 1.92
